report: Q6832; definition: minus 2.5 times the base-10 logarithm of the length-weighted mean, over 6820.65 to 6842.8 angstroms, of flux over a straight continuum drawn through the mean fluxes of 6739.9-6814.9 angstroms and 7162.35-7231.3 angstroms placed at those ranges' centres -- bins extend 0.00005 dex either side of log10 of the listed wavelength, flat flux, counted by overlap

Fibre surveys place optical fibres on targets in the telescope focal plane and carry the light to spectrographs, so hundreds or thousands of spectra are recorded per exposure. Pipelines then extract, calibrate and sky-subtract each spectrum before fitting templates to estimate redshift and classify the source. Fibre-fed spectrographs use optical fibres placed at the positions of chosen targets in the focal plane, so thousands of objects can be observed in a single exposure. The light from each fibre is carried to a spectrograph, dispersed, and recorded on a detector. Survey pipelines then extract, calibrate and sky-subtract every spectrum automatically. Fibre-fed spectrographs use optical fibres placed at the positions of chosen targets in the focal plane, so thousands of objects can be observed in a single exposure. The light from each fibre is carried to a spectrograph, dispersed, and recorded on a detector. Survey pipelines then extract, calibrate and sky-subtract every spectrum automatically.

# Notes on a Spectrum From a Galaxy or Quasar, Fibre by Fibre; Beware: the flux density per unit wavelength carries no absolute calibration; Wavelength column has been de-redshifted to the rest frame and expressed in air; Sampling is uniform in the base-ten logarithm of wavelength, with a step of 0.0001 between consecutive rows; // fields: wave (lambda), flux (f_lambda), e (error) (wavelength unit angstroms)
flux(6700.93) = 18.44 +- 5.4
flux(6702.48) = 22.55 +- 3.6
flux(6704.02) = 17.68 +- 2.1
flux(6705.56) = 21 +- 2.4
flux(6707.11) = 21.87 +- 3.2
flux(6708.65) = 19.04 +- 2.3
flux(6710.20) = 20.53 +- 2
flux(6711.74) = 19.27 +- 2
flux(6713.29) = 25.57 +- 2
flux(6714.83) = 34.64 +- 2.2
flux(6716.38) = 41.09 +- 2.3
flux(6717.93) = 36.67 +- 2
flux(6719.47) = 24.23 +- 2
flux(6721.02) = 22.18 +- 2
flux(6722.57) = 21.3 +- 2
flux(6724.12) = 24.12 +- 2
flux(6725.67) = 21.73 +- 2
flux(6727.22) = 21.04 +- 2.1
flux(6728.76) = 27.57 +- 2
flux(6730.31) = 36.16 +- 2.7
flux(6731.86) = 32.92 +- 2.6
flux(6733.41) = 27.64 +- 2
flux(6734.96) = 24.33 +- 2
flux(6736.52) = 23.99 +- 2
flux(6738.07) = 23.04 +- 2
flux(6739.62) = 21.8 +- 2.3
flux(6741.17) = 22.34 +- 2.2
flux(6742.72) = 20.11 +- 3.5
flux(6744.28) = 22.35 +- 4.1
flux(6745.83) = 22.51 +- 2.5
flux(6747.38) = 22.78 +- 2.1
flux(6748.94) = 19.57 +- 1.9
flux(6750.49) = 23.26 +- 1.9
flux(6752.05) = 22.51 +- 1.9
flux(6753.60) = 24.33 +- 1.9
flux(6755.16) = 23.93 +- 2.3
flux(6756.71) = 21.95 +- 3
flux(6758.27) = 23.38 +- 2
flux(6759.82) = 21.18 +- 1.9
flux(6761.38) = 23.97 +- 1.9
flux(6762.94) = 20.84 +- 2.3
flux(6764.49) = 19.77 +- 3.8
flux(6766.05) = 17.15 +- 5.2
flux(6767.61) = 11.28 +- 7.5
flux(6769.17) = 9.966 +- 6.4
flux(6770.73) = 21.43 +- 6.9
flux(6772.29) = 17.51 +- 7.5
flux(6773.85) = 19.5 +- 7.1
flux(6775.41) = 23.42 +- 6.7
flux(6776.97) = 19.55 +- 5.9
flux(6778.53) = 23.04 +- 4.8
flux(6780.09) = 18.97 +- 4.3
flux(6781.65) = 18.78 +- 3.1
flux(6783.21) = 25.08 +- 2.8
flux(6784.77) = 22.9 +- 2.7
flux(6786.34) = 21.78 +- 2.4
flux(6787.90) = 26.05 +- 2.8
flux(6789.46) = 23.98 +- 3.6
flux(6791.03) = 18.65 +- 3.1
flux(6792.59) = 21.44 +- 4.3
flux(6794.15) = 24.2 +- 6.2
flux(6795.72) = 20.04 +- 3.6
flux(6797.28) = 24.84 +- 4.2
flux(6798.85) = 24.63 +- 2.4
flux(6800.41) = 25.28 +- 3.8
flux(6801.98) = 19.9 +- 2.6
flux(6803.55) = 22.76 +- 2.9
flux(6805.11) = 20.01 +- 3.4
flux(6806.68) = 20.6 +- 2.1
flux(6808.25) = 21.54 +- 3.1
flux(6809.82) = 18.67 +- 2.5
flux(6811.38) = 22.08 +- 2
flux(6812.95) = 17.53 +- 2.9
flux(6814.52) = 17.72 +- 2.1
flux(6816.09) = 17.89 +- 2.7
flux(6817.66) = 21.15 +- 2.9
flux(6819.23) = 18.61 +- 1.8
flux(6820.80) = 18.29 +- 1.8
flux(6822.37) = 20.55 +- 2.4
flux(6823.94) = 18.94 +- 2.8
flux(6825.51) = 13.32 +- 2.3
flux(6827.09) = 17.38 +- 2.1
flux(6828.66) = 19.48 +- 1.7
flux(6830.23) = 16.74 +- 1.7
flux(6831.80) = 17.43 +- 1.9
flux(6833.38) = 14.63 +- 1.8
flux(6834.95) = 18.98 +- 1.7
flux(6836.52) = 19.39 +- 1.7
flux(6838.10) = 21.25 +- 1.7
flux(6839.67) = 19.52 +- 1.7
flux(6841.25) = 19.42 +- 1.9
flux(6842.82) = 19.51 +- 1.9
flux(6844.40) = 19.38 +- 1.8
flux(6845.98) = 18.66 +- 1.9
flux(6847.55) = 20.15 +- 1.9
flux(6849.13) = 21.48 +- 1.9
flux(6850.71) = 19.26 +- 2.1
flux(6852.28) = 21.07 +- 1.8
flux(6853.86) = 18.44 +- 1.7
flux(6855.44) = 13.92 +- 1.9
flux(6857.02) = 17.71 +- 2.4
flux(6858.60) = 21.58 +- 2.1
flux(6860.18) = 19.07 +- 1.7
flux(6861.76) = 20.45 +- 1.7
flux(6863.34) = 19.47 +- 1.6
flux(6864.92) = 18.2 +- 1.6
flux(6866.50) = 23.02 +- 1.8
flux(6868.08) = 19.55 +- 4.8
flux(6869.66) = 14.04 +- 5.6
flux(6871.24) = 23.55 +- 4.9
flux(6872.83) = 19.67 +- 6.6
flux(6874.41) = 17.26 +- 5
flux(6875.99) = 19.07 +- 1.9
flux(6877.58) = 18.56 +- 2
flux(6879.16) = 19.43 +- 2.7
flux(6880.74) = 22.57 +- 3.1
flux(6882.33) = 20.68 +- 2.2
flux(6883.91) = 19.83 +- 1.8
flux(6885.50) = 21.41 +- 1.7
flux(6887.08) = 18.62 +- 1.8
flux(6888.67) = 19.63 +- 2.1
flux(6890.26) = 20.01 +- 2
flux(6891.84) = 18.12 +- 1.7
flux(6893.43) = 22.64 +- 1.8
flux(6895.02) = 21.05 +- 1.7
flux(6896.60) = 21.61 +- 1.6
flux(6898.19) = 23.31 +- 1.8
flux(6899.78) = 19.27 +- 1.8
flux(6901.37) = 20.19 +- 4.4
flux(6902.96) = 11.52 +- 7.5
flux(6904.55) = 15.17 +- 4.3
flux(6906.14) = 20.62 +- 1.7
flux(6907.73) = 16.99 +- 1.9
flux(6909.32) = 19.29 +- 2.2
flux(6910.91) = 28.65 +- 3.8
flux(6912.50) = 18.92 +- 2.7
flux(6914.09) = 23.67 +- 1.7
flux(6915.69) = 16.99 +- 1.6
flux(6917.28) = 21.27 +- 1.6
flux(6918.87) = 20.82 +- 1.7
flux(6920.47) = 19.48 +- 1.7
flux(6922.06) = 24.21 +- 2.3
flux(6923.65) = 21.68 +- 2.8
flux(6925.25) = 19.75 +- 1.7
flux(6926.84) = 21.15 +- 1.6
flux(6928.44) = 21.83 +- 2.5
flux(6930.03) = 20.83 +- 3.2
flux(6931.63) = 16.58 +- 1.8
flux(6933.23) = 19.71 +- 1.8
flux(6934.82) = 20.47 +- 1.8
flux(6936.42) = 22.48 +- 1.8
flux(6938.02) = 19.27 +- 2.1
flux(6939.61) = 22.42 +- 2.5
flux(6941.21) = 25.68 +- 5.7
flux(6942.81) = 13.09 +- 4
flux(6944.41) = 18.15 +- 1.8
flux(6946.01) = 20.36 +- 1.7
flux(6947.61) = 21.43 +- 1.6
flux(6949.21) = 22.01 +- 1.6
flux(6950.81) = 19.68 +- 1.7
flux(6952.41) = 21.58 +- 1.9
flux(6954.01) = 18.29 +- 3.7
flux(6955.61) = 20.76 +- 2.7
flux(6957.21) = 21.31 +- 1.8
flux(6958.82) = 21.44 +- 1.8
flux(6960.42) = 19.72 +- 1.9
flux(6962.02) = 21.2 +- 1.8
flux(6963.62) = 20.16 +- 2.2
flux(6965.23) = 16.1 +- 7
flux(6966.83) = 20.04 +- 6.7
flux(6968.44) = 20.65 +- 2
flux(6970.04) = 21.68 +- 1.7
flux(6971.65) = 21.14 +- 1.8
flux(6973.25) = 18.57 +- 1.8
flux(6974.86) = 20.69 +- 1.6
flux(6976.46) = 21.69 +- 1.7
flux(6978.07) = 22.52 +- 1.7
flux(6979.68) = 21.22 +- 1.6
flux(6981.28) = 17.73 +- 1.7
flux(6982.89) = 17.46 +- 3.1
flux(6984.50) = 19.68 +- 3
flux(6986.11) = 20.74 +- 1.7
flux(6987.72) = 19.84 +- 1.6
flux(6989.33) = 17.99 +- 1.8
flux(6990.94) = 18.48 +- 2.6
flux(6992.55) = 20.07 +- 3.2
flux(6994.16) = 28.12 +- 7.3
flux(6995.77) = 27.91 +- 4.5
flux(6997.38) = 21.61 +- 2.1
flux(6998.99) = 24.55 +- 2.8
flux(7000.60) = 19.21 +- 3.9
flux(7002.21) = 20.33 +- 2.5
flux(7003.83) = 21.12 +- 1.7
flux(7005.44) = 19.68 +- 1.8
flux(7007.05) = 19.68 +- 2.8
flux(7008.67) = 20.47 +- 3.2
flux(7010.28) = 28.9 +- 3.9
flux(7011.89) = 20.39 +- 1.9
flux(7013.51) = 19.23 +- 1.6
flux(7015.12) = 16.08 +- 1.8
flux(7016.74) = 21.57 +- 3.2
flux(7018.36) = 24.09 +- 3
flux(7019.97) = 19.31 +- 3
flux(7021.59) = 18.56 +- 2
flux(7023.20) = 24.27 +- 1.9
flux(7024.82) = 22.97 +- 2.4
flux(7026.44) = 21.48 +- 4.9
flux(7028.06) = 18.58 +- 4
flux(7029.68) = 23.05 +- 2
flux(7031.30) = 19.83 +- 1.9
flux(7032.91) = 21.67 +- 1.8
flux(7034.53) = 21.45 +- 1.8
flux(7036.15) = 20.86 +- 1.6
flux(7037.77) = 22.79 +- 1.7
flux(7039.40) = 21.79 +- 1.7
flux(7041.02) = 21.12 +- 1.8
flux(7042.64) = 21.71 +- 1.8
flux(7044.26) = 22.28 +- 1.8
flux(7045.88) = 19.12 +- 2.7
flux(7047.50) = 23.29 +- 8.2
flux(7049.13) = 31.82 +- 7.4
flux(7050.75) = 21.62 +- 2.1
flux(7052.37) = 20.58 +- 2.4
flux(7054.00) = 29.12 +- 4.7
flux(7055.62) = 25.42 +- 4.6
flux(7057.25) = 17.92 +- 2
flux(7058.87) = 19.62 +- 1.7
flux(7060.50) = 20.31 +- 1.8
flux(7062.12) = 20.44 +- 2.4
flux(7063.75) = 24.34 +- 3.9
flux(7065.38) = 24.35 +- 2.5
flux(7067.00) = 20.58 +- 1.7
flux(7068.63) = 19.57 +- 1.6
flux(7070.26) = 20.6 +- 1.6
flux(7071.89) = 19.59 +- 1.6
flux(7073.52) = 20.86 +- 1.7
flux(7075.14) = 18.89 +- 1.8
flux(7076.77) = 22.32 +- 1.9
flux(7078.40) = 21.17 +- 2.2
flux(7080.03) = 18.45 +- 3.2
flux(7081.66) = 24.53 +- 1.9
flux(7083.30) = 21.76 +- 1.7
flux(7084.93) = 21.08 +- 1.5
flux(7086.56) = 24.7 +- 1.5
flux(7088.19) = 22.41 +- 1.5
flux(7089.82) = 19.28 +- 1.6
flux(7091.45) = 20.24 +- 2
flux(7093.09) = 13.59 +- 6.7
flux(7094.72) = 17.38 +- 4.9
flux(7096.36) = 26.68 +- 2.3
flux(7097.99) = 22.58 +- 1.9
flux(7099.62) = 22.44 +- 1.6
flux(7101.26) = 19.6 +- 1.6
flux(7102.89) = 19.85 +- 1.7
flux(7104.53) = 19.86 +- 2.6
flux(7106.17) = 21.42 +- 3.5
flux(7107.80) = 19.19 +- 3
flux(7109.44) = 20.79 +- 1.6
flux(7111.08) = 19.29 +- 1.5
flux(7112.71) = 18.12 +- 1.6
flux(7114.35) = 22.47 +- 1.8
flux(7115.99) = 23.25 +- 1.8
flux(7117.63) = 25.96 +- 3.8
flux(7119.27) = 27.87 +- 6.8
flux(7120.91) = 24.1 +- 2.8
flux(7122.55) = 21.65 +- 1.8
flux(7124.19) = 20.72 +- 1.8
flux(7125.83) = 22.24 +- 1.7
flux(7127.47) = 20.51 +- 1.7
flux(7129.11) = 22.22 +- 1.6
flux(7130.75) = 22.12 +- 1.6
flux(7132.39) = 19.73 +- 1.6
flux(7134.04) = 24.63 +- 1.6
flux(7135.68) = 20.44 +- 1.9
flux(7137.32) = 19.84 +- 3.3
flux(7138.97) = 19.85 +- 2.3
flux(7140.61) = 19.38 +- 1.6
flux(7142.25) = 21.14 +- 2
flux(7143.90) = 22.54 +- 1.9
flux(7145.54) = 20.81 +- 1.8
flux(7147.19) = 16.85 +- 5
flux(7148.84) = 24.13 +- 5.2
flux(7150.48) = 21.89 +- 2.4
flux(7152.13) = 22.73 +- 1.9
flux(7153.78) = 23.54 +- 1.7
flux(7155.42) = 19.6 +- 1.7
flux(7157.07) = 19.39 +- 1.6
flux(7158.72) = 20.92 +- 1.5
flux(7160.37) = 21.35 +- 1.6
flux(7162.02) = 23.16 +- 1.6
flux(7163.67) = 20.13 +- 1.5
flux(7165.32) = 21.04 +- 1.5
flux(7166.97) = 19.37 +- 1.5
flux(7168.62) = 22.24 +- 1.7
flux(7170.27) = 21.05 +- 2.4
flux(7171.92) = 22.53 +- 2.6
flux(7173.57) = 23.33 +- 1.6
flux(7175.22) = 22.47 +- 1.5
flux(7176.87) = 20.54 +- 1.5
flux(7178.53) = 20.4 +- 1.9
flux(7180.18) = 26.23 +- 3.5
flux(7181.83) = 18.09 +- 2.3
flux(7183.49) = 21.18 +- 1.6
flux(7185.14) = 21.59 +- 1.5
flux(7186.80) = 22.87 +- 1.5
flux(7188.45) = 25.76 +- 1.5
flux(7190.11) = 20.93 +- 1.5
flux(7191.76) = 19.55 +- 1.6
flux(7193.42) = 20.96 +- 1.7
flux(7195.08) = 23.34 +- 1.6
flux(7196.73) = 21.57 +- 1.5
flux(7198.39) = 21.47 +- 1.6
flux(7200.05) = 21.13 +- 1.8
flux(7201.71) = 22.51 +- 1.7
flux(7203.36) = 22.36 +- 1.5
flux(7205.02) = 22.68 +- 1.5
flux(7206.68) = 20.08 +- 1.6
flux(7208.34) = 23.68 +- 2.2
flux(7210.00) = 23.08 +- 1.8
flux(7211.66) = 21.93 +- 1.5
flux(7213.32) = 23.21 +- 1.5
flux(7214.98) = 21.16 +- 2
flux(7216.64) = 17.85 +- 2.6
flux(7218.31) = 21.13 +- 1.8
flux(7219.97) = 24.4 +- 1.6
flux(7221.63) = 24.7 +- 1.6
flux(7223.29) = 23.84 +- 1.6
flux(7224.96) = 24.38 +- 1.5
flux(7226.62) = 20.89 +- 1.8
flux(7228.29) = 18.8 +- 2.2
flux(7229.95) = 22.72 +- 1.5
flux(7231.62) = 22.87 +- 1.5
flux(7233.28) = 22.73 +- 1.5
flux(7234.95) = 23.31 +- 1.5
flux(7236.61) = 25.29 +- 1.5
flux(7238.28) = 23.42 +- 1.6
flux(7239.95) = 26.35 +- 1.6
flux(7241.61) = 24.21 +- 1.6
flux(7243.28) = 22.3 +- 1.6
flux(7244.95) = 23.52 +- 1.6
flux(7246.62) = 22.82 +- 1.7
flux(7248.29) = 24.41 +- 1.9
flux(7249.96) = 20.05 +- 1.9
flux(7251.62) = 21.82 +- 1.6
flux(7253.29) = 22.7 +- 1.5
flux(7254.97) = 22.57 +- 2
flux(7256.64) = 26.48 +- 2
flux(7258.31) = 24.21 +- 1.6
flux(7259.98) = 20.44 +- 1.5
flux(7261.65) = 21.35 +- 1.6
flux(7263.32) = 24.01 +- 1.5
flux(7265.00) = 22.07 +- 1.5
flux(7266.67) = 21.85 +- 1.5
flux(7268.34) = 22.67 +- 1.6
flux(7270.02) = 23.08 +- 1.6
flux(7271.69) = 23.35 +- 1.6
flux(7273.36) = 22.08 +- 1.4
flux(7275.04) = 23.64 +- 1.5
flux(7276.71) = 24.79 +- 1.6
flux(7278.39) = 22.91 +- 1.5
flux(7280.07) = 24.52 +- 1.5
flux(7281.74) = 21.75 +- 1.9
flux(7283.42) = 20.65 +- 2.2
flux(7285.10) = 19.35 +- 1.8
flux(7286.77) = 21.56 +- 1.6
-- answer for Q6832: 0.16 mag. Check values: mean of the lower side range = 21.2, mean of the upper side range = 21.9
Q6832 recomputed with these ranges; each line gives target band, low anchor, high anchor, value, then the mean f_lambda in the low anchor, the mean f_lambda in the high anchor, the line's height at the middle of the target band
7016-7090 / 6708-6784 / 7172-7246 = 0.040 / 23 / 22.4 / 22.6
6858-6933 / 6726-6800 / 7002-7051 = 0.100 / 22.3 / 21.6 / 21.9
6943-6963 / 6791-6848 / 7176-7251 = 0.020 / 19.8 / 22.4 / 20.6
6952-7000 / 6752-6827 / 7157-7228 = 0.022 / 20.6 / 21.9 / 21.2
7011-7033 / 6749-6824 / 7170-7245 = 0.046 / 20.9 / 22.4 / 21.7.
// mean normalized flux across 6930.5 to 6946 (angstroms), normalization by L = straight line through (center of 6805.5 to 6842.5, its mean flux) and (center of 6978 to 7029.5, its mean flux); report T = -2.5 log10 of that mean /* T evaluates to 0.02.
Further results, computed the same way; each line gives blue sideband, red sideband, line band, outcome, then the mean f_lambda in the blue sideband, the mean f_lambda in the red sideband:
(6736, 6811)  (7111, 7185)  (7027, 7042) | 0.01 mag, 21.4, 21.6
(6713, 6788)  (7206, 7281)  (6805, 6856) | 0.22 mag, 23.2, 22.8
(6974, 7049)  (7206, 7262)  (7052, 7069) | -0.03 mag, 21.3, 22.7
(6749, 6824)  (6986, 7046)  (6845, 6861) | 0.10 mag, 20.9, 21.4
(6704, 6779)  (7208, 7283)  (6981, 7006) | 0.10 mag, 23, 22.9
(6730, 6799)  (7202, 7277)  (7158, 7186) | 0.06 mag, 22.1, 22.8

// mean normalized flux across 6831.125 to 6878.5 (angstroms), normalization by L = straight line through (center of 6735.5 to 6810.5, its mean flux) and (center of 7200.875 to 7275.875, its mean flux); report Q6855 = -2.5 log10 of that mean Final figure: 0.13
